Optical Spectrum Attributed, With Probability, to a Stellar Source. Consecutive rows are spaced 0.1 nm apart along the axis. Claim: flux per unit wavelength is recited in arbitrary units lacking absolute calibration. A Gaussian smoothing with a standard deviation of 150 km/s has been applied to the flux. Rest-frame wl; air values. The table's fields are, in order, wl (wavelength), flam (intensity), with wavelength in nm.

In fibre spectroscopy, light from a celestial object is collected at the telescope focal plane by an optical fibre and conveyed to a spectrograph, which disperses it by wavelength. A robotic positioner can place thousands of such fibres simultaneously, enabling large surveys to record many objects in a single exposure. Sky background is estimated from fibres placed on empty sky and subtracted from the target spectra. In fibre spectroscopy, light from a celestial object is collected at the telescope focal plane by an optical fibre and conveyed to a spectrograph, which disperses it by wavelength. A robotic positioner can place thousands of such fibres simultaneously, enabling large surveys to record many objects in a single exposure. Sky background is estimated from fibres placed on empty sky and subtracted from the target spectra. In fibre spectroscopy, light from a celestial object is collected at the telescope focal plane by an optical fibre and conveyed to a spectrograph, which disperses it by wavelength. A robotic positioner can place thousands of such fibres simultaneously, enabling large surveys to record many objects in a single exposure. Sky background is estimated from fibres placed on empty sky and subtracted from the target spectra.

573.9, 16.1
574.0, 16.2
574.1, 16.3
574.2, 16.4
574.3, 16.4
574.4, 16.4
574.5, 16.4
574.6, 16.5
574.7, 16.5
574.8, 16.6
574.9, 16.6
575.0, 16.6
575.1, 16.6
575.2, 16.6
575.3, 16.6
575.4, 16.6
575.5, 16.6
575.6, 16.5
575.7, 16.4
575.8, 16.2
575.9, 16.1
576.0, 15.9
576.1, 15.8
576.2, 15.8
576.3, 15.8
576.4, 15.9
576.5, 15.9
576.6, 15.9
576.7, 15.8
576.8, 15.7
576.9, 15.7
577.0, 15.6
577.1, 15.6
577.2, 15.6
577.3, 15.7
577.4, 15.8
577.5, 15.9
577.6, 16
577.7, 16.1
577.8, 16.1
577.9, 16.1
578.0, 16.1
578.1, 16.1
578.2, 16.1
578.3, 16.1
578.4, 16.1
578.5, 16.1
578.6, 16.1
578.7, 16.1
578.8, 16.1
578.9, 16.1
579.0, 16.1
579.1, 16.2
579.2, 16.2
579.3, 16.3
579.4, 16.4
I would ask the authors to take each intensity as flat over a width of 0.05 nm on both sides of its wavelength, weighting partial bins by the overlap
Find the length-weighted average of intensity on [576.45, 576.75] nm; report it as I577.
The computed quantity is 15.9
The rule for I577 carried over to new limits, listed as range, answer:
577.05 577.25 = 15.6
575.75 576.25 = 16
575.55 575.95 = 16.3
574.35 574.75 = 16.5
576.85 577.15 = 15.6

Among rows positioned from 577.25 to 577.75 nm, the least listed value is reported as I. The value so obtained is 15.7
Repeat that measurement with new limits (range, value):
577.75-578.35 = 16.1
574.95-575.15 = 16.6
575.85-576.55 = 15.8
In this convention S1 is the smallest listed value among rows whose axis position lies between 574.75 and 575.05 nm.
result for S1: 16.6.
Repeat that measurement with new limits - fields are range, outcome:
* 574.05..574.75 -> 16.3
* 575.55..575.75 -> 16.4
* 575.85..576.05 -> 15.9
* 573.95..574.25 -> 16.2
